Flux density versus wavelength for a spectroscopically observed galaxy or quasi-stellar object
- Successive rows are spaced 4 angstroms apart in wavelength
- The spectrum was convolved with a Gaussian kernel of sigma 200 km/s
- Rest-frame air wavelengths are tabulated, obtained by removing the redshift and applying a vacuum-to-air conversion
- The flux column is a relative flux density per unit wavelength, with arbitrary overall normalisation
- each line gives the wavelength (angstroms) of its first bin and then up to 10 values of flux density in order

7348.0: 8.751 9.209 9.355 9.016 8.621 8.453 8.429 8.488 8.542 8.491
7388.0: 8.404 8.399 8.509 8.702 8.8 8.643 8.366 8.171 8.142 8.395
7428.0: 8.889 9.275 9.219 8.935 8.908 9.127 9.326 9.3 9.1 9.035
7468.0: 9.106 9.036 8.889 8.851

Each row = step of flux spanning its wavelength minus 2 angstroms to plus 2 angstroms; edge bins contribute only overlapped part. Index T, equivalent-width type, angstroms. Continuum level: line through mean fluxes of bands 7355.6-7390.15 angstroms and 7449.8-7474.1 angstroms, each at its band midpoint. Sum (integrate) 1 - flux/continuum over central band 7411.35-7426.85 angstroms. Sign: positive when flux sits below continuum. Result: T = 1.0 angstroms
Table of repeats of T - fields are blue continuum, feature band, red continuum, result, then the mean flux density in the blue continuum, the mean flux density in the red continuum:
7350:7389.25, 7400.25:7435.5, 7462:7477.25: 0.96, 8.71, 9.02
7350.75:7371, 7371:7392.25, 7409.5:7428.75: 0.59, 8.9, 8.37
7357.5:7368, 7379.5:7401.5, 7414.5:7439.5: 0.61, 8.77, 8.71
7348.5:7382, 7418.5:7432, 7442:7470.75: 0.60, 8.76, 9.13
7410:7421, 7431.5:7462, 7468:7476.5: -1.70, 8.23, 9.01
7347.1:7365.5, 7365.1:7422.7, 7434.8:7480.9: 3.62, 9.01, 9.07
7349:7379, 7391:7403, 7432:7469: 0.47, 8.79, 9.13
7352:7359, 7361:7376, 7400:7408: 0.97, 9.26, 8.74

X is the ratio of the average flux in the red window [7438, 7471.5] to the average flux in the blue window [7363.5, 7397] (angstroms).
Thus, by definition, 1.07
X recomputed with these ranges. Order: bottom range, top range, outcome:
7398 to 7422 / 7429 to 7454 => 1.08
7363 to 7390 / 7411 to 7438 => 1.02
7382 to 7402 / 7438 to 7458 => 1.07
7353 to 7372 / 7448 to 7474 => 1.04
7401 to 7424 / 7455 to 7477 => 1.08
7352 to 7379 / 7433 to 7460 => 1.04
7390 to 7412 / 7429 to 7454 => 1.06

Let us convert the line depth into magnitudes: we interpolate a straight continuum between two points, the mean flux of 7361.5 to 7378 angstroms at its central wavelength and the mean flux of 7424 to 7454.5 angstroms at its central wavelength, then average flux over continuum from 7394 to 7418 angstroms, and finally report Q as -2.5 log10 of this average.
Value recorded 0.03 mag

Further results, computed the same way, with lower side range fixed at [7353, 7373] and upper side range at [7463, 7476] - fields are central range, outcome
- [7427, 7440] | -0.02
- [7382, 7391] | 0.05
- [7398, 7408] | 0.02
